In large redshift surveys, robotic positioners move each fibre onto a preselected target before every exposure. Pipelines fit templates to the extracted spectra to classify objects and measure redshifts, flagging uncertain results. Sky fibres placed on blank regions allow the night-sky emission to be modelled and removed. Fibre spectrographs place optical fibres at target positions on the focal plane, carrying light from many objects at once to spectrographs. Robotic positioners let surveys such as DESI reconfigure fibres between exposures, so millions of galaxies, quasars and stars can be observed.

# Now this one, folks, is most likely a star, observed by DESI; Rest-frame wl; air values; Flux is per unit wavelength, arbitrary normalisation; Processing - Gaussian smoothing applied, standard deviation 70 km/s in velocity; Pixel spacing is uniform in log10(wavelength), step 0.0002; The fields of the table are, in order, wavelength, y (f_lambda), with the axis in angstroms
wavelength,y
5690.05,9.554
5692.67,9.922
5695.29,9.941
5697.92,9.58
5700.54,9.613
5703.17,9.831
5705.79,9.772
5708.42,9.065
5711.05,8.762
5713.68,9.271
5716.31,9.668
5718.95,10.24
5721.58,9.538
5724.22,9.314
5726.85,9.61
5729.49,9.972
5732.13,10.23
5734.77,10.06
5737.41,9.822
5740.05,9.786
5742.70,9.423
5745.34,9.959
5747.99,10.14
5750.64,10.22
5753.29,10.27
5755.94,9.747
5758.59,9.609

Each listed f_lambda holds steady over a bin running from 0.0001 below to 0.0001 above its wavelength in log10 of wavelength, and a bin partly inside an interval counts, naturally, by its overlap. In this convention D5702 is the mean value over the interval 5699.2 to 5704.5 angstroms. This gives 9.73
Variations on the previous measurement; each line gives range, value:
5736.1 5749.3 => 9.82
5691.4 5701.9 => 9.76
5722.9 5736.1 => 9.84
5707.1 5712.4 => 8.91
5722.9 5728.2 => 9.47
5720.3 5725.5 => 9.42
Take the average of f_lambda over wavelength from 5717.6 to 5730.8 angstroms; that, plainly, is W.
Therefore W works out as 9.73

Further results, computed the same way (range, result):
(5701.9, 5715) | 9.34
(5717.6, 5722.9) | 9.88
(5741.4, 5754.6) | 10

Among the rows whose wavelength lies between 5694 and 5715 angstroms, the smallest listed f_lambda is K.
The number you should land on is 8.762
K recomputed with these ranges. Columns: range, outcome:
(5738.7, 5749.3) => 9.423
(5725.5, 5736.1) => 9.61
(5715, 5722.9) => 9.538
